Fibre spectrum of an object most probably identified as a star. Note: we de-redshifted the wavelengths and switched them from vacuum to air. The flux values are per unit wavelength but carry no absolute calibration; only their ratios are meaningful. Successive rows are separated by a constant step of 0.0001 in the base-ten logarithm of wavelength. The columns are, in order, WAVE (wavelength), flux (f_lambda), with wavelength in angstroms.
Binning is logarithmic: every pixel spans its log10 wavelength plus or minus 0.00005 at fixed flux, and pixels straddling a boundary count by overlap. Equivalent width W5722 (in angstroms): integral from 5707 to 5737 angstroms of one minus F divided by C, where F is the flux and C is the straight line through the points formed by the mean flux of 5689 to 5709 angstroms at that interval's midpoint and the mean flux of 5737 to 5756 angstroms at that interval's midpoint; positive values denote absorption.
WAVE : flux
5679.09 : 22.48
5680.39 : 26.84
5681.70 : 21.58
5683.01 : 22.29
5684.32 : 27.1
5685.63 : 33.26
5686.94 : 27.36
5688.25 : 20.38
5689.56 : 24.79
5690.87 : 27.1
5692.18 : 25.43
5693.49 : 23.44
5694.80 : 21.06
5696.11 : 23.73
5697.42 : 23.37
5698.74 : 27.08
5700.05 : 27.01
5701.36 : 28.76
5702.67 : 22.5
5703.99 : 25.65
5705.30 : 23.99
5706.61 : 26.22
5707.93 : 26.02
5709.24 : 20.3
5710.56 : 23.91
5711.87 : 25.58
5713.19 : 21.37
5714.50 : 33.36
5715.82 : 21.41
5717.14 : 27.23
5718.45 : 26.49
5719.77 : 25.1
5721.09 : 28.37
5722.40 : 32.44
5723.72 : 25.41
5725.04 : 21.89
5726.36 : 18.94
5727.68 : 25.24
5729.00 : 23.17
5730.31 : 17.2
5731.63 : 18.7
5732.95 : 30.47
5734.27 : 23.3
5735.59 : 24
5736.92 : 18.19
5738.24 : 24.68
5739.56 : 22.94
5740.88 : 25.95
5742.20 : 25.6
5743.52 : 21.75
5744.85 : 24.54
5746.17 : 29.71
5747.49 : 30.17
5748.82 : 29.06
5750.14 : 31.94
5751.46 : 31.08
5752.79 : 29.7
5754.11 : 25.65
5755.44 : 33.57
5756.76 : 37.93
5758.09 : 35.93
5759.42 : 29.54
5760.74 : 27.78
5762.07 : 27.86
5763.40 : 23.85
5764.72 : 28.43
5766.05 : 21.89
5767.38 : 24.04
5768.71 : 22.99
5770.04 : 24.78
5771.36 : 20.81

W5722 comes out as 1.9 angstroms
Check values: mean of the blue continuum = 25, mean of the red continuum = 27.3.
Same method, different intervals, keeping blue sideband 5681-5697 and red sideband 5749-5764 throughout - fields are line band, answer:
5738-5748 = 1.25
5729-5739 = 2.15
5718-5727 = 0.67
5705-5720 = 0.92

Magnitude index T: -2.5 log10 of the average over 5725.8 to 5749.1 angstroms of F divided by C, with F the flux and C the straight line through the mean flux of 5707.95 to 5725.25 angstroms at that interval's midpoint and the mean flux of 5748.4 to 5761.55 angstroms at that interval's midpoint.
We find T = 0.20 mag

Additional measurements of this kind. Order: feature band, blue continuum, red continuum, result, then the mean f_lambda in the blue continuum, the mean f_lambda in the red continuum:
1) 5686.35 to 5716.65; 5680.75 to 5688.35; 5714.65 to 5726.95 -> 0.04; 25.7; 25.6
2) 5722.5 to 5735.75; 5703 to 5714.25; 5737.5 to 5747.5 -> 0.08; 24.4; 25.3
